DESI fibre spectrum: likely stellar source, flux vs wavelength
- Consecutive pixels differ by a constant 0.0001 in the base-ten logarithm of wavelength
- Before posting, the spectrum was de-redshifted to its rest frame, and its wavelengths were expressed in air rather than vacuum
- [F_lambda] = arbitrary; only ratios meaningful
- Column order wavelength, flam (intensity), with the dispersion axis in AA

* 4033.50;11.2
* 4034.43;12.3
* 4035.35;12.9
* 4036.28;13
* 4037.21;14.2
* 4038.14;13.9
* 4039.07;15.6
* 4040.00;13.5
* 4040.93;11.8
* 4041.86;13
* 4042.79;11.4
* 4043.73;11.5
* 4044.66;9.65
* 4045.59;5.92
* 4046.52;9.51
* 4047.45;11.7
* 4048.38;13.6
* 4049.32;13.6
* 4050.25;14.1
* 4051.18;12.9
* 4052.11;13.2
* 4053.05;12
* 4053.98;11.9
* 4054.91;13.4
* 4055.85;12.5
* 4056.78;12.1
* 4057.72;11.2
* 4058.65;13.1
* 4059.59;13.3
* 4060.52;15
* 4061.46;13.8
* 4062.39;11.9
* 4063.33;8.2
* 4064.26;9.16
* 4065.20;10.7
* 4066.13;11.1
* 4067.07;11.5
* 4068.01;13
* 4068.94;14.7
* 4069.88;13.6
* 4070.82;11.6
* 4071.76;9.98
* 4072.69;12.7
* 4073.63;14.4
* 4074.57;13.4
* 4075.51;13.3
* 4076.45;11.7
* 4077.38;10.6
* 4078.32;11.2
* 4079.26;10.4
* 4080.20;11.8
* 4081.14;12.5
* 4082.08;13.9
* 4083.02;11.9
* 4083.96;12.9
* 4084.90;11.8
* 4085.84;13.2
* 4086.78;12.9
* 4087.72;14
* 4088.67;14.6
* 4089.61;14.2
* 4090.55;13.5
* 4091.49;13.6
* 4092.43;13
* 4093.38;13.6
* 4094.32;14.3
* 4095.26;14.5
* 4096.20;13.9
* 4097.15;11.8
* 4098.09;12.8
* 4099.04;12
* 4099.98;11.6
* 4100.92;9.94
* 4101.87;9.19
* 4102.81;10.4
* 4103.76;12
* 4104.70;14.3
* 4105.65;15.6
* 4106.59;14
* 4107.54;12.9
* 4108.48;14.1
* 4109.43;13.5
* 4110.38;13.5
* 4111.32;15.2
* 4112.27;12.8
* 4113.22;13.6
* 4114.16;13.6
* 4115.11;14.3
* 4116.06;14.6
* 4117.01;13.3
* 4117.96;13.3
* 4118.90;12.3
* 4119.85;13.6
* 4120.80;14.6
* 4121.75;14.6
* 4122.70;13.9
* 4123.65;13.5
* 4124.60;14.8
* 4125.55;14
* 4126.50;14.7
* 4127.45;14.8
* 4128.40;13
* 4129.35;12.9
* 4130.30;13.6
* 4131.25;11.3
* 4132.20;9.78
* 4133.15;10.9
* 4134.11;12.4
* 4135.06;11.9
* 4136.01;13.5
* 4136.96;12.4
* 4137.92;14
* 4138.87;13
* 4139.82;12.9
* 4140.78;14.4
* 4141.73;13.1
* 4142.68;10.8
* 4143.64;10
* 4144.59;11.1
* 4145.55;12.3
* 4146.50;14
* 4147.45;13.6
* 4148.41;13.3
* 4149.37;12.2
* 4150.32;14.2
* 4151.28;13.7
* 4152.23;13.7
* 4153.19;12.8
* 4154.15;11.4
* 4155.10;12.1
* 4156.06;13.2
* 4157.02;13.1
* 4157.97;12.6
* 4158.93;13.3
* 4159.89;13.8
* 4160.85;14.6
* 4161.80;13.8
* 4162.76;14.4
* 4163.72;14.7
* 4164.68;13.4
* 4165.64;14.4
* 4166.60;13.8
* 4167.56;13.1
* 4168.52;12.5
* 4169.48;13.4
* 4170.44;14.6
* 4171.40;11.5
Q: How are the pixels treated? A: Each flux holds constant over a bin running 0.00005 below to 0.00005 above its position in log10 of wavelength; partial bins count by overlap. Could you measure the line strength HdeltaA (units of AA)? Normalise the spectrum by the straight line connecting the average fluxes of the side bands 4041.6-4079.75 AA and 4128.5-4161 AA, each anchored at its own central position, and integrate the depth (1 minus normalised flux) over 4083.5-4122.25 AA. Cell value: -2.9 AA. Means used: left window 12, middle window 13.3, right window 12.7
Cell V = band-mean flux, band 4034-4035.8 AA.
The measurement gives 12.7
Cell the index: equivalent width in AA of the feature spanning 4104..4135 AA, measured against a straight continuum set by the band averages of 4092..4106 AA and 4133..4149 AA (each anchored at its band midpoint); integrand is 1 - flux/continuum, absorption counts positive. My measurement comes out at -2.3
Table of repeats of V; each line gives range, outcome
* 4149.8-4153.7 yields 13.6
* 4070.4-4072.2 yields 10.8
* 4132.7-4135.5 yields 11.7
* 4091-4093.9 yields 13.4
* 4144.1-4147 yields 12.5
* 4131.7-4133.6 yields 10.4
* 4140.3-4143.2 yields 12.7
